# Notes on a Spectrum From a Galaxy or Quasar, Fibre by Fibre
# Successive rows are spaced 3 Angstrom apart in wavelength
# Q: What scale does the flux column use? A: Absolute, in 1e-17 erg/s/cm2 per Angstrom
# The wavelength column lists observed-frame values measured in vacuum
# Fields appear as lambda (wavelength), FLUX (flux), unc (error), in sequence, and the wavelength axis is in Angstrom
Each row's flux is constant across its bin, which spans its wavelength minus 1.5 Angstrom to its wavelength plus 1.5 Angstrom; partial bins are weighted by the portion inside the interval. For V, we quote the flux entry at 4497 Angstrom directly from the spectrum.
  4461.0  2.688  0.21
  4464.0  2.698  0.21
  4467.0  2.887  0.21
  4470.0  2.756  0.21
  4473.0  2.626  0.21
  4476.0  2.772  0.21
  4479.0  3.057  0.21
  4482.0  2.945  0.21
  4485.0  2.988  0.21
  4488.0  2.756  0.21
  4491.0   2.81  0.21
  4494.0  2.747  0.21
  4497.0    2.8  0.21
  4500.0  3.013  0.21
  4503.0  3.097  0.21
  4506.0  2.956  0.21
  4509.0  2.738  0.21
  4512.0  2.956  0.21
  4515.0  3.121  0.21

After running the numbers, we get 2.8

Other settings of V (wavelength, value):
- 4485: 2.988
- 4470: 2.756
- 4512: 2.956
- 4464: 2.698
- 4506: 2.956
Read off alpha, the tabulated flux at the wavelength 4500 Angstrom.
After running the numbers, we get 3.013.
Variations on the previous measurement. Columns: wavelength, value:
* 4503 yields 3.097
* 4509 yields 2.738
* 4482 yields 2.945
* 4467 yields 2.887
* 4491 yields 2.81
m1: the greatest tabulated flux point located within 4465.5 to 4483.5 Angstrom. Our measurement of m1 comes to 3.057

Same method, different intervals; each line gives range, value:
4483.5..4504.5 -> 3.097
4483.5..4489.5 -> 2.988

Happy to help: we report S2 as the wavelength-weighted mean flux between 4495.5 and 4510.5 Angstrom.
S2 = 2.92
